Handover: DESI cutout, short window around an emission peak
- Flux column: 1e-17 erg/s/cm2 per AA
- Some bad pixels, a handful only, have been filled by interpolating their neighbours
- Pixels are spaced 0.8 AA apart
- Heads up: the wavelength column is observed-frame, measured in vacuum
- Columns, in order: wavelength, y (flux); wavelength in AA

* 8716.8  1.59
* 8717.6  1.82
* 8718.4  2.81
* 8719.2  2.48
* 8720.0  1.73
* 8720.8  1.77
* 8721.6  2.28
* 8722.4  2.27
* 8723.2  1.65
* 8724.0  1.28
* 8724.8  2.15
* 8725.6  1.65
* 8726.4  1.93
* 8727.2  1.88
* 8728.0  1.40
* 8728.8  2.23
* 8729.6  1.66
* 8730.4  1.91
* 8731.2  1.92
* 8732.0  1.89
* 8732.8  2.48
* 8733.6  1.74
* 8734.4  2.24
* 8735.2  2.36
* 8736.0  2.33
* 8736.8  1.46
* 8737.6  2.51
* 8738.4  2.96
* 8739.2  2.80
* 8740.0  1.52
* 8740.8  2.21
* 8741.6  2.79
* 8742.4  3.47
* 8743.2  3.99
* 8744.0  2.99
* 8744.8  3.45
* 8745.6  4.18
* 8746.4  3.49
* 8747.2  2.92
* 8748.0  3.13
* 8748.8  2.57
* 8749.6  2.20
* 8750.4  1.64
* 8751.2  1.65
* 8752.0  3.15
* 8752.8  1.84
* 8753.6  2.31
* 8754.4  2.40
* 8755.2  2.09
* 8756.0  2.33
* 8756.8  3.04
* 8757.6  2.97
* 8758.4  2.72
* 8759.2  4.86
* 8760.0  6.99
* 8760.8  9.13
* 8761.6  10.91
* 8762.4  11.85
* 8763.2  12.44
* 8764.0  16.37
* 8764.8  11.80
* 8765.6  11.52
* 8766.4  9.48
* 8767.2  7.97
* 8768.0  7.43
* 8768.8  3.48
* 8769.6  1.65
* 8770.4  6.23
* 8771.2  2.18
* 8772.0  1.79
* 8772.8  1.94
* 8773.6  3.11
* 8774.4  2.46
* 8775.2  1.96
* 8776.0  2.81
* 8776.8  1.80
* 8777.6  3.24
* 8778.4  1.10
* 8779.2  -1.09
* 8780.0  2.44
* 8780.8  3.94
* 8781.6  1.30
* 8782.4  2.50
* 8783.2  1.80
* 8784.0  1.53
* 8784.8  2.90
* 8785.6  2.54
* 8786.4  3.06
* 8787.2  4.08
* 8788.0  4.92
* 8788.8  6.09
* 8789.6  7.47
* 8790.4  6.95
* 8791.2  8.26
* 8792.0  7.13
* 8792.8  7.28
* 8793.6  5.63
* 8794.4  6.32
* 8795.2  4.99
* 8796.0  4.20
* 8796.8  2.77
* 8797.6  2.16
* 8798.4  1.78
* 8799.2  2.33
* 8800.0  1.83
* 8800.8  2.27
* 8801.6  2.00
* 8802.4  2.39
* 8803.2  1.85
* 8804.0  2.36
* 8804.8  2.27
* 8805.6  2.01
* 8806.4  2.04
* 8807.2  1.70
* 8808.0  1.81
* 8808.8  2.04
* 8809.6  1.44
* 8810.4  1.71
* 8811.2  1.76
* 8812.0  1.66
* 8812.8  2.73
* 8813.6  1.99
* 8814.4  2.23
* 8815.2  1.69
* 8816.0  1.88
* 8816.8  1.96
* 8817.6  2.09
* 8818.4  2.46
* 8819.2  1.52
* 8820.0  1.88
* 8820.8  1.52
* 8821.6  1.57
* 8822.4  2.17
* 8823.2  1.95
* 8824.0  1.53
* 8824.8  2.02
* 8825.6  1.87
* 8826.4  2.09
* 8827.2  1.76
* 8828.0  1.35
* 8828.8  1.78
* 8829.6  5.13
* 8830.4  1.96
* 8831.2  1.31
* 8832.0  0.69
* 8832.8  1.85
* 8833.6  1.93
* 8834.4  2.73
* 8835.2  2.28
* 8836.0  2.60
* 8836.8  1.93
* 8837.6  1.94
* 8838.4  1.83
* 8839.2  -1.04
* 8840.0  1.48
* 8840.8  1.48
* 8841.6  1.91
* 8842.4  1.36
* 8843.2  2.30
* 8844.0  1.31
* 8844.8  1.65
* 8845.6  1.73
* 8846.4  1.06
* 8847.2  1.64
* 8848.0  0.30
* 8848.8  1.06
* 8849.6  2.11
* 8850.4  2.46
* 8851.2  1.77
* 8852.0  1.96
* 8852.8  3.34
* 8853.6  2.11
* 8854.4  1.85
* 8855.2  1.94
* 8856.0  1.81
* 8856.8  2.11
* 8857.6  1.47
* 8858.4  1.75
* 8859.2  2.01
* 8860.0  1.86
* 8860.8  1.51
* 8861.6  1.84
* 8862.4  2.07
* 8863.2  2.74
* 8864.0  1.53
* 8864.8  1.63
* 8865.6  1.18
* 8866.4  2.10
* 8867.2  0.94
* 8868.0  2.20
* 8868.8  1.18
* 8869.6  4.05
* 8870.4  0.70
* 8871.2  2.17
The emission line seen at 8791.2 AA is [N II]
